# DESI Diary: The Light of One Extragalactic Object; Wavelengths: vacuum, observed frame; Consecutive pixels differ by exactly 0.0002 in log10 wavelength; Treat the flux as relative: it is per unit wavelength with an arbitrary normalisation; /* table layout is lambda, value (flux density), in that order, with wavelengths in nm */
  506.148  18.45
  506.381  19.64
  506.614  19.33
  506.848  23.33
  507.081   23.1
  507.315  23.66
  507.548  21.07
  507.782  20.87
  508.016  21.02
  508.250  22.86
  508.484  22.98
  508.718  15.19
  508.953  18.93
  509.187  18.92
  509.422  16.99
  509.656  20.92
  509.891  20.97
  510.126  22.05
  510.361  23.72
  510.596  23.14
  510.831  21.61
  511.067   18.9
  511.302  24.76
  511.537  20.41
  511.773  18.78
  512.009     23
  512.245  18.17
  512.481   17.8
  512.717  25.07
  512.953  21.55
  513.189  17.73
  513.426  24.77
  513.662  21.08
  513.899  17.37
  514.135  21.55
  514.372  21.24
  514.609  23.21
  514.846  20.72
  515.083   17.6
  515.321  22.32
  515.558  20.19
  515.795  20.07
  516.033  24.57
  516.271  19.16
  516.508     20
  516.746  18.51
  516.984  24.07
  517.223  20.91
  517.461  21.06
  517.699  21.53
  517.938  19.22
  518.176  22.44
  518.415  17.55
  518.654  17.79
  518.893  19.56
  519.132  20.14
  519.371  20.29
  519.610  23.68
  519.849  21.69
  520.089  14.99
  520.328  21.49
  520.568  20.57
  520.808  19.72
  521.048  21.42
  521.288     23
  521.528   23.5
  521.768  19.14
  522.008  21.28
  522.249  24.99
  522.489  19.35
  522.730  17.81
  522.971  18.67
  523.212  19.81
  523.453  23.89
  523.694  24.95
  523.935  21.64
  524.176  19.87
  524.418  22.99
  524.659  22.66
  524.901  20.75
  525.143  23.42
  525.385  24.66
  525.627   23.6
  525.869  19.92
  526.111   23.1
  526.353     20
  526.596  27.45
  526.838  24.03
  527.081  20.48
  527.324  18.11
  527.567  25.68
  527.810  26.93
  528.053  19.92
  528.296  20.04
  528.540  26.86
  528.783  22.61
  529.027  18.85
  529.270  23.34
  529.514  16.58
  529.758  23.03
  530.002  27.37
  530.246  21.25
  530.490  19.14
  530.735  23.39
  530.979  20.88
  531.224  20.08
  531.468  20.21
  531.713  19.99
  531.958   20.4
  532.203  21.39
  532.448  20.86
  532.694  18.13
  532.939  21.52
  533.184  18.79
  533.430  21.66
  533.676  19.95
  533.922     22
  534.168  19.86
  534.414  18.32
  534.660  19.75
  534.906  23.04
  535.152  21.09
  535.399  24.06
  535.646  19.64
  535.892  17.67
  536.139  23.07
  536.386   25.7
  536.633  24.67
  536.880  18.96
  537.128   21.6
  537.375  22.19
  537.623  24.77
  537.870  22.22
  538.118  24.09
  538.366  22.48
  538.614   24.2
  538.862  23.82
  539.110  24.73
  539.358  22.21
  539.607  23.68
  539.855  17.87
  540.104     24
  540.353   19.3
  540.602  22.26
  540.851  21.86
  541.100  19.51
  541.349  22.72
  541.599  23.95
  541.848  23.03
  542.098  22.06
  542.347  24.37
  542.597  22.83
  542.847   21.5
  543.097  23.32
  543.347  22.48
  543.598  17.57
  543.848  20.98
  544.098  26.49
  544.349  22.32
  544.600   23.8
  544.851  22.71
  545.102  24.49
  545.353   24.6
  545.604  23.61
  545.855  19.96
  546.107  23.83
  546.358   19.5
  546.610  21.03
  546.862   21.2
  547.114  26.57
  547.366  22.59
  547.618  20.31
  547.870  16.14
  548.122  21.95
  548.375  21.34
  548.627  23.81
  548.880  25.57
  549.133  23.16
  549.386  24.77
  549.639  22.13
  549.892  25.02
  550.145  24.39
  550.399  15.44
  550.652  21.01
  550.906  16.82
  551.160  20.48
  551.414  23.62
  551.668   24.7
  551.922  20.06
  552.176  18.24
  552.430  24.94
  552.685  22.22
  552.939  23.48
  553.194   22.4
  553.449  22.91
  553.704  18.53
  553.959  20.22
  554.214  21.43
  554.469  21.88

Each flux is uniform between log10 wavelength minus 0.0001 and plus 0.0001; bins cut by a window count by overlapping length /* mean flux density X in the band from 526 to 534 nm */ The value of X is 21.6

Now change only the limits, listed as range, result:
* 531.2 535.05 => 20.4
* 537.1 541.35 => 22.4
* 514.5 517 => 20.8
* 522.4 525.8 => 21.7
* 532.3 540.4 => 21.7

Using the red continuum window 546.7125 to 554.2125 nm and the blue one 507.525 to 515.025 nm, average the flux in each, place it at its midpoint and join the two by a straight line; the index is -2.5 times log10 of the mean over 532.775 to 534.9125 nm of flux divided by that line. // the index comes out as 0.055 mag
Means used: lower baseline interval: 20.8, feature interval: 20.4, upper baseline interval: 21.9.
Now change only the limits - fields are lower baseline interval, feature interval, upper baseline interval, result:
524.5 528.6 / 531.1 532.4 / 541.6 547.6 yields 0.11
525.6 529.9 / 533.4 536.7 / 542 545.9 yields 0.05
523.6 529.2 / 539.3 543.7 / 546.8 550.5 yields 0.02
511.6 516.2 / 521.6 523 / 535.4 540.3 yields 0.05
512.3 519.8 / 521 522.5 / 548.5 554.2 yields -0.06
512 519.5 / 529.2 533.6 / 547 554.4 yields 0.01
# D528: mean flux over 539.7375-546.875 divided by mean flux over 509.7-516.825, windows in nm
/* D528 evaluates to 1.06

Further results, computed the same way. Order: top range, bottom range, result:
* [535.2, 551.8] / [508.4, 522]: 1.08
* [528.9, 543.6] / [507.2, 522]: 1.04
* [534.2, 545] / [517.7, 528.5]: 1.04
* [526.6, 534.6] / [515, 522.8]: 1.04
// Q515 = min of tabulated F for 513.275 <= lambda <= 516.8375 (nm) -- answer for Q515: 17.37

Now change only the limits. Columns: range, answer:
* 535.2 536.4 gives 17.67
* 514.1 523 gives 14.99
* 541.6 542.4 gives 22.06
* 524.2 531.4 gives 16.58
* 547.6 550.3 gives 16.14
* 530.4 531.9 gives 19.14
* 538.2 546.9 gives 17.57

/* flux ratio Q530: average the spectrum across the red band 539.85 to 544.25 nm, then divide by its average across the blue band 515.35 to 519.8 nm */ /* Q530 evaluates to 1.07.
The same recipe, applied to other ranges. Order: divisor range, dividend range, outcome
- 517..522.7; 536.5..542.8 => 1.09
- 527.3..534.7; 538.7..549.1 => 1.05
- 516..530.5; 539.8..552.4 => 1.03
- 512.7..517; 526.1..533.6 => 1.03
